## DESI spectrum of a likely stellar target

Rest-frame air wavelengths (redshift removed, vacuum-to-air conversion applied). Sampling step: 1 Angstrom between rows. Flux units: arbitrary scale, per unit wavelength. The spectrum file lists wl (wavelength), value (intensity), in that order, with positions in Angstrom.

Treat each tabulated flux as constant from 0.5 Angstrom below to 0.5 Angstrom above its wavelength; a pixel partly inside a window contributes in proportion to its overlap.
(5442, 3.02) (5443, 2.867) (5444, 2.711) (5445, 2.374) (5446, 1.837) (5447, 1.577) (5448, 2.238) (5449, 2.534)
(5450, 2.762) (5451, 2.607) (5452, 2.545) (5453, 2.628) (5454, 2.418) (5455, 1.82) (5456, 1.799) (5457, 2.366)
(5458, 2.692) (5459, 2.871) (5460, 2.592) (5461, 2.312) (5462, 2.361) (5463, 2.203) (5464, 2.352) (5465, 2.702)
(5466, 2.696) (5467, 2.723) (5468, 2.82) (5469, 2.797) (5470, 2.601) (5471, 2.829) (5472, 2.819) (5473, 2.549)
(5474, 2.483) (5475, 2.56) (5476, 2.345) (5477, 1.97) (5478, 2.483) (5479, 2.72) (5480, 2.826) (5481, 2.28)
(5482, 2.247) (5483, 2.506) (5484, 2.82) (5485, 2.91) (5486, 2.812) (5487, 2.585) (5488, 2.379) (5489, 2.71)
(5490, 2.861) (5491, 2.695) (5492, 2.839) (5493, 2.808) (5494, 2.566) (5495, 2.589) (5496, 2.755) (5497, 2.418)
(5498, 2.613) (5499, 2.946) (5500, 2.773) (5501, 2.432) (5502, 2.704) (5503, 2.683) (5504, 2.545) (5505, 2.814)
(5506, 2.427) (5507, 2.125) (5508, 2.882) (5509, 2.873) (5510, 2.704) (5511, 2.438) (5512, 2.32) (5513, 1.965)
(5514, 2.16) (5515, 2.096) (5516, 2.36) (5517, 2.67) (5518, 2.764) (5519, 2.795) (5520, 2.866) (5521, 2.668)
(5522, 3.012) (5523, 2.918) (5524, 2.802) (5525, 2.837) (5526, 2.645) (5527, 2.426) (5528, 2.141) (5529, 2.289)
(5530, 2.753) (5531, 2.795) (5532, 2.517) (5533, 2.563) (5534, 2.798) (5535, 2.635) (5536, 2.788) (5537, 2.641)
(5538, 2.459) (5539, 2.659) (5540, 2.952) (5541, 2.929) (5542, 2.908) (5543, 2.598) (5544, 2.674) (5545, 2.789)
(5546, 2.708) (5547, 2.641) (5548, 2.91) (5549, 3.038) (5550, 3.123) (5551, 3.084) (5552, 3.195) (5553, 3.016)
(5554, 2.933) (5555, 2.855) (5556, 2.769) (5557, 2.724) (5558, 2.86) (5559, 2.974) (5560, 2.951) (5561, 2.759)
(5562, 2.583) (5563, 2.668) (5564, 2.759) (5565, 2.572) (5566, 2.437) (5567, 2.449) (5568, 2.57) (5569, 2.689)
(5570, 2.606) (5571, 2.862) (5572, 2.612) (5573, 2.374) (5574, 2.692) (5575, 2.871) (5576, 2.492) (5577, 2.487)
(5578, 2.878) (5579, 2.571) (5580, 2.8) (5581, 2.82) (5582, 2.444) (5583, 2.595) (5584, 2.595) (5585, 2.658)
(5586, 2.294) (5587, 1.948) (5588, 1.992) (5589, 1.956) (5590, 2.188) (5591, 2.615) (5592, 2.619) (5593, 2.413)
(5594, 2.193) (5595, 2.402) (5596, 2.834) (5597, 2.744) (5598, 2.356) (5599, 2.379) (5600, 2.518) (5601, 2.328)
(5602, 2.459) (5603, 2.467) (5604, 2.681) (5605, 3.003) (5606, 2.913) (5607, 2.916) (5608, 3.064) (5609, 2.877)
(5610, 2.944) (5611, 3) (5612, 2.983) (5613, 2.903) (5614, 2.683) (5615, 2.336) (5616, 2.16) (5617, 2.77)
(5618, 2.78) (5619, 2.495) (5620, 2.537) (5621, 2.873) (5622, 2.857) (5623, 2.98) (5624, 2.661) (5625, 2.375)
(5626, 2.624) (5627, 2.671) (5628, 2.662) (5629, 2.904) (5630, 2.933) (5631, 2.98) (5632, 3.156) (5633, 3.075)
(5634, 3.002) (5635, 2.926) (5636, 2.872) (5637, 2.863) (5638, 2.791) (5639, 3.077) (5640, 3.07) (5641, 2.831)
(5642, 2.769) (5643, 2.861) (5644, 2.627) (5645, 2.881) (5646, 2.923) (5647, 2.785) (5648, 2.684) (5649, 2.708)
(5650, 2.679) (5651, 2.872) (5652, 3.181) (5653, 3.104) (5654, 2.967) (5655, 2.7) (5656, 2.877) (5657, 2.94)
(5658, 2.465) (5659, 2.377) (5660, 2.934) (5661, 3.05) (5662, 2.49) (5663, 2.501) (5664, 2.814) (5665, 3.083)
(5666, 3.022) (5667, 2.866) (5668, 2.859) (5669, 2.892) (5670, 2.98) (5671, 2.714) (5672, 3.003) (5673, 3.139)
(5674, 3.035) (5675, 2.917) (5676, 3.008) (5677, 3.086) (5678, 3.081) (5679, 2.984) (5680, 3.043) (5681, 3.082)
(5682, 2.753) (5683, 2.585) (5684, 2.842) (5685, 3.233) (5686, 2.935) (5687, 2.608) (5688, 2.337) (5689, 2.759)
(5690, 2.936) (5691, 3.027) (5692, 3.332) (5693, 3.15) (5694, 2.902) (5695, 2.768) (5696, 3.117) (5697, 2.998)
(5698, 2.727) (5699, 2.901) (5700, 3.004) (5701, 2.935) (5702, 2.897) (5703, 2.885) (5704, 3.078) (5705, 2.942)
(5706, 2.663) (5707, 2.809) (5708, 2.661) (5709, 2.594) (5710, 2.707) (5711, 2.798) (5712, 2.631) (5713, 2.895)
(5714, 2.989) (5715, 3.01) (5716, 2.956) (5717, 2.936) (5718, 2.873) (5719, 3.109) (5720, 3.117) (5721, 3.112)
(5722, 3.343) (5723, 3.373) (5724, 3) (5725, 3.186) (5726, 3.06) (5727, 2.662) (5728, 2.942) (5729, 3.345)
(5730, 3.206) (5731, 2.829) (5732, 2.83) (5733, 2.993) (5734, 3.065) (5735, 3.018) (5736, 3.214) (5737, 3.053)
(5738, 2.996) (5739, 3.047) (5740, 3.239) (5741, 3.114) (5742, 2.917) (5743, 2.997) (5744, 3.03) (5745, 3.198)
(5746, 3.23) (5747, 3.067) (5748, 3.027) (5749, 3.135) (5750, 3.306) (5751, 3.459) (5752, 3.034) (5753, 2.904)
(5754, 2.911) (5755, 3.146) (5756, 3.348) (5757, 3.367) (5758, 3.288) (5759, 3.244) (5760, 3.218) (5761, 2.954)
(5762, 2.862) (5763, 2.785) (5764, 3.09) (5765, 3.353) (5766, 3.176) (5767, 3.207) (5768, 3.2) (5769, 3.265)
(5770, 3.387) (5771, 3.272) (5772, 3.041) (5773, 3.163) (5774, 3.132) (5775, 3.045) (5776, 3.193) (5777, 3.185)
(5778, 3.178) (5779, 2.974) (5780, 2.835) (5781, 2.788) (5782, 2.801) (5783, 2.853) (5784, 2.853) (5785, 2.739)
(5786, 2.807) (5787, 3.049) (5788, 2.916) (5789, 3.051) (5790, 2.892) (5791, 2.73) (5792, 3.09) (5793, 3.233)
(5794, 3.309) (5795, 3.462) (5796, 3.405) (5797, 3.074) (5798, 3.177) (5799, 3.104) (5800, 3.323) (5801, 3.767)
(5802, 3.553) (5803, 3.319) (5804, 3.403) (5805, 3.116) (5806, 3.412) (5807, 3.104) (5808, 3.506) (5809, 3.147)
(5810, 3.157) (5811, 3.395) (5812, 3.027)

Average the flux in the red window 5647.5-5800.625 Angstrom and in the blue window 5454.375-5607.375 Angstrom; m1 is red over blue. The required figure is 1.15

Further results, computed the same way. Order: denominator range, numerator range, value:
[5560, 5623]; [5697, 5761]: 1.16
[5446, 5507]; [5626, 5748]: 1.15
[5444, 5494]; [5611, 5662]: 1.11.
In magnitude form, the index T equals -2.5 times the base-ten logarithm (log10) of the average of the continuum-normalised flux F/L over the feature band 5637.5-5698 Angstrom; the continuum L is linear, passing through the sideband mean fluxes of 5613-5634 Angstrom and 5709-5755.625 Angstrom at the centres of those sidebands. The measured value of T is -0.01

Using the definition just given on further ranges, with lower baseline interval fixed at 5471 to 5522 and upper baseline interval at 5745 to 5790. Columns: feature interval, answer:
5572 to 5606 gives 0.10 mag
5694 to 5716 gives 0.04 mag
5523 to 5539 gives 0.01 mag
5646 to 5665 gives 0.03 mag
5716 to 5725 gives -0.04 mag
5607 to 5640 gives 0.00 mag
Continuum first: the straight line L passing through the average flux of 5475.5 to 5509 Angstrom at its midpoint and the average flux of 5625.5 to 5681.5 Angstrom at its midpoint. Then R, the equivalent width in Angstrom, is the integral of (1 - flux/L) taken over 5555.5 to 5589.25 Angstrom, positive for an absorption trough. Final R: 1.8 Angstrom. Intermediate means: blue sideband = 2.61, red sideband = 2.88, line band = 2.6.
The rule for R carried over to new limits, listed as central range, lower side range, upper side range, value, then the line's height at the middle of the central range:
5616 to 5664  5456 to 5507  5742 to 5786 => 1.17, 2.87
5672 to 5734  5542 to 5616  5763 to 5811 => 0.08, 2.95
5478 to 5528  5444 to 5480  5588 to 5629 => -2.15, 2.51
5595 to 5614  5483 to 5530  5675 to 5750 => 0.38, 2.79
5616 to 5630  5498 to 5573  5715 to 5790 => 0.72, 2.84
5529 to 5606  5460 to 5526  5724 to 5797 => 2.34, 2.74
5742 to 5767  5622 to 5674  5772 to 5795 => -1.33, 2.97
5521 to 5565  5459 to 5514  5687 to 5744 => -1.41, 2.68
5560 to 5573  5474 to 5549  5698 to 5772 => 0.45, 2.73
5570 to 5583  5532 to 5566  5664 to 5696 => 0.78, 2.82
